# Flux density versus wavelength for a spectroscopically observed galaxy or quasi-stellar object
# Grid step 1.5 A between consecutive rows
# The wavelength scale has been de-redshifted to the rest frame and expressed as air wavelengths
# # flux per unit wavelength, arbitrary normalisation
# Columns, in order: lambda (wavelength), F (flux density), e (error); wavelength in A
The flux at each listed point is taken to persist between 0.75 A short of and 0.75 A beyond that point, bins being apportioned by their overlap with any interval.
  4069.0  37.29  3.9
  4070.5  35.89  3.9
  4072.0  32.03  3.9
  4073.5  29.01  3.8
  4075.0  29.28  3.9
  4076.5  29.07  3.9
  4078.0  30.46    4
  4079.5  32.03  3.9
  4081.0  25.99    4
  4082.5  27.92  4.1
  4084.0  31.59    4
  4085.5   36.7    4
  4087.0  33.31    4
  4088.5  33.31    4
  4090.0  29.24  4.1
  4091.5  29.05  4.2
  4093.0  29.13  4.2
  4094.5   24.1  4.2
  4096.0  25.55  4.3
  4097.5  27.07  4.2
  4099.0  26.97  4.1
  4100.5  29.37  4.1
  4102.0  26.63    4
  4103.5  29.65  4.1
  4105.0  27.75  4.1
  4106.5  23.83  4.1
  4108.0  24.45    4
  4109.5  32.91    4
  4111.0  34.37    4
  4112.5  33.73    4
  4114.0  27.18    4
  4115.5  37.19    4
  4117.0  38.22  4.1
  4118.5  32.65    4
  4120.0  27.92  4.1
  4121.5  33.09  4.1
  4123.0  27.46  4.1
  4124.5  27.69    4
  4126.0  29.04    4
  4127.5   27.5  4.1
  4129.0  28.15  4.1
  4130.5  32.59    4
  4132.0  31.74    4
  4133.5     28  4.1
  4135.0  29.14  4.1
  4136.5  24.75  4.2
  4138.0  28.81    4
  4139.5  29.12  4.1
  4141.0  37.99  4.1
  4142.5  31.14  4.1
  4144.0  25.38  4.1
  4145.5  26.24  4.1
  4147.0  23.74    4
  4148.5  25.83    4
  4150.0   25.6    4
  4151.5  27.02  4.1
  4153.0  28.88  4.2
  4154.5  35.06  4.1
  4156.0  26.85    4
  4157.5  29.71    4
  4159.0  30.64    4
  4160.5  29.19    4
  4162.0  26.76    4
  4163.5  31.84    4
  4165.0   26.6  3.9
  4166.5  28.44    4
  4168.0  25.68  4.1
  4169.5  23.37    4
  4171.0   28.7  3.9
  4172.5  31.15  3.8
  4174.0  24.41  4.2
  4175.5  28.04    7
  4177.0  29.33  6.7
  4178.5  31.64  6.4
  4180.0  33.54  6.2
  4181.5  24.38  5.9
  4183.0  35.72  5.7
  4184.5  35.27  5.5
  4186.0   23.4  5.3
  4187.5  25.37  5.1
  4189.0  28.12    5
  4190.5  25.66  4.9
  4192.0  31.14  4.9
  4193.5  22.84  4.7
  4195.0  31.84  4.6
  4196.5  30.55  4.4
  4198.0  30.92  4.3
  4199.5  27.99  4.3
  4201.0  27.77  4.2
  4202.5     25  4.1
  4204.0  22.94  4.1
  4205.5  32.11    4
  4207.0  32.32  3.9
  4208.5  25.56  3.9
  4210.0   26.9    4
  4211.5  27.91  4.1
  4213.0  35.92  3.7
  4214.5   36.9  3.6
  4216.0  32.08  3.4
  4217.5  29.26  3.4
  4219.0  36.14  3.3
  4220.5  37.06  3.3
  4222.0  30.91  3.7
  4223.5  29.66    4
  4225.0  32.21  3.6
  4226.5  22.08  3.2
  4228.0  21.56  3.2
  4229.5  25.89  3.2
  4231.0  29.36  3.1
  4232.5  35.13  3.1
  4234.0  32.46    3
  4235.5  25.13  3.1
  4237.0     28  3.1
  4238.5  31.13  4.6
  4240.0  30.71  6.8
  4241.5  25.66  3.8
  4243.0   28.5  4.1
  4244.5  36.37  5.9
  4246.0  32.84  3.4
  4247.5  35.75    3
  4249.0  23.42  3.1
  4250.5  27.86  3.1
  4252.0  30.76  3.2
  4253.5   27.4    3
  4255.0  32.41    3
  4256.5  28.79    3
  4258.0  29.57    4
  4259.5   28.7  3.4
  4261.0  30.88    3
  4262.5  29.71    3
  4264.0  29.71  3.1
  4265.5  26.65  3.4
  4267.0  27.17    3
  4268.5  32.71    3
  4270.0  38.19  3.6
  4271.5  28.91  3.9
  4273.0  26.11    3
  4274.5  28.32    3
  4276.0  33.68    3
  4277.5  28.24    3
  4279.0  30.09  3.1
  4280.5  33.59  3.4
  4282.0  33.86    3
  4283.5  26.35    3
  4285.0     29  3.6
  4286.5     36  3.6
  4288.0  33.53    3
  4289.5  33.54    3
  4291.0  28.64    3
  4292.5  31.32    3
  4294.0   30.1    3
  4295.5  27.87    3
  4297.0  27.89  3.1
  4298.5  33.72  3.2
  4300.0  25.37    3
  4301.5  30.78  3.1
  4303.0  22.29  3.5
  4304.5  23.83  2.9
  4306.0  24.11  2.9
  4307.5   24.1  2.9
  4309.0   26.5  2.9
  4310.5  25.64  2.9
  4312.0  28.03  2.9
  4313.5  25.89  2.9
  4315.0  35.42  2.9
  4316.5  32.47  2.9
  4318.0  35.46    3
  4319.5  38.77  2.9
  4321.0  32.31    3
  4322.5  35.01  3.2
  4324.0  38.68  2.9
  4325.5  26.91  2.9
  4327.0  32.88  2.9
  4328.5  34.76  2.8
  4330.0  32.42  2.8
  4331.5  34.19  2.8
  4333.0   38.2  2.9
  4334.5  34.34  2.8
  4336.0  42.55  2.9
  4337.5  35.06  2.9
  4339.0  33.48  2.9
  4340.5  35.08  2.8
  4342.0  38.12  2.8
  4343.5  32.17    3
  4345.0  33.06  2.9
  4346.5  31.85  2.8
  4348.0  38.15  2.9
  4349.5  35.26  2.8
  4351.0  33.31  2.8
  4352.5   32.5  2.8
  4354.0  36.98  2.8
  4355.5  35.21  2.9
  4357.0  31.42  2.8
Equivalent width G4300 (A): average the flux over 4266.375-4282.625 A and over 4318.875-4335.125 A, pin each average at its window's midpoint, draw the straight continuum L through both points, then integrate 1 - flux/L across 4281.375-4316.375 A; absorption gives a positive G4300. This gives 3.9 A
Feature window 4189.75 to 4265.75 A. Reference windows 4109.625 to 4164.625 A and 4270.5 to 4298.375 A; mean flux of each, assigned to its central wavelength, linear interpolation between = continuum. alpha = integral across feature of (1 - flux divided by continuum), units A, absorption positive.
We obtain 1.6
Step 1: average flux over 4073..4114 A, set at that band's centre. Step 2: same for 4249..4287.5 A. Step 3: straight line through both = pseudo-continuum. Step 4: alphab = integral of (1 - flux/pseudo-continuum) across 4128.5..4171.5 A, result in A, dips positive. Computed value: 1.5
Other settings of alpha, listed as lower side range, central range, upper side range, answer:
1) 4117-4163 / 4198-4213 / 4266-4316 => 0.5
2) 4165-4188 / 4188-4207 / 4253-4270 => 0.4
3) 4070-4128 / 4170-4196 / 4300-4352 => 1.7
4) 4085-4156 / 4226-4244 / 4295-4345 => 1.5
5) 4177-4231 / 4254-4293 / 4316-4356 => 2.0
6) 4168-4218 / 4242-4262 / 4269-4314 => -0.7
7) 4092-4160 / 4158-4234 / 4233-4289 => 1.4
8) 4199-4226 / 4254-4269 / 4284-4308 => 0.0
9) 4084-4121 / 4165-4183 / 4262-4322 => 1.0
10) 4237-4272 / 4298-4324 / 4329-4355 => 2.9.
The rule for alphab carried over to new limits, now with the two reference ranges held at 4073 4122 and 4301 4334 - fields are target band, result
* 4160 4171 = 1.0 A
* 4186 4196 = 1.0 A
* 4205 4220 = -0.6 A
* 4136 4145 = 0.2 A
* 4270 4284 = 0.1 A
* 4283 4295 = -0.1 A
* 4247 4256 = 0.4 A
